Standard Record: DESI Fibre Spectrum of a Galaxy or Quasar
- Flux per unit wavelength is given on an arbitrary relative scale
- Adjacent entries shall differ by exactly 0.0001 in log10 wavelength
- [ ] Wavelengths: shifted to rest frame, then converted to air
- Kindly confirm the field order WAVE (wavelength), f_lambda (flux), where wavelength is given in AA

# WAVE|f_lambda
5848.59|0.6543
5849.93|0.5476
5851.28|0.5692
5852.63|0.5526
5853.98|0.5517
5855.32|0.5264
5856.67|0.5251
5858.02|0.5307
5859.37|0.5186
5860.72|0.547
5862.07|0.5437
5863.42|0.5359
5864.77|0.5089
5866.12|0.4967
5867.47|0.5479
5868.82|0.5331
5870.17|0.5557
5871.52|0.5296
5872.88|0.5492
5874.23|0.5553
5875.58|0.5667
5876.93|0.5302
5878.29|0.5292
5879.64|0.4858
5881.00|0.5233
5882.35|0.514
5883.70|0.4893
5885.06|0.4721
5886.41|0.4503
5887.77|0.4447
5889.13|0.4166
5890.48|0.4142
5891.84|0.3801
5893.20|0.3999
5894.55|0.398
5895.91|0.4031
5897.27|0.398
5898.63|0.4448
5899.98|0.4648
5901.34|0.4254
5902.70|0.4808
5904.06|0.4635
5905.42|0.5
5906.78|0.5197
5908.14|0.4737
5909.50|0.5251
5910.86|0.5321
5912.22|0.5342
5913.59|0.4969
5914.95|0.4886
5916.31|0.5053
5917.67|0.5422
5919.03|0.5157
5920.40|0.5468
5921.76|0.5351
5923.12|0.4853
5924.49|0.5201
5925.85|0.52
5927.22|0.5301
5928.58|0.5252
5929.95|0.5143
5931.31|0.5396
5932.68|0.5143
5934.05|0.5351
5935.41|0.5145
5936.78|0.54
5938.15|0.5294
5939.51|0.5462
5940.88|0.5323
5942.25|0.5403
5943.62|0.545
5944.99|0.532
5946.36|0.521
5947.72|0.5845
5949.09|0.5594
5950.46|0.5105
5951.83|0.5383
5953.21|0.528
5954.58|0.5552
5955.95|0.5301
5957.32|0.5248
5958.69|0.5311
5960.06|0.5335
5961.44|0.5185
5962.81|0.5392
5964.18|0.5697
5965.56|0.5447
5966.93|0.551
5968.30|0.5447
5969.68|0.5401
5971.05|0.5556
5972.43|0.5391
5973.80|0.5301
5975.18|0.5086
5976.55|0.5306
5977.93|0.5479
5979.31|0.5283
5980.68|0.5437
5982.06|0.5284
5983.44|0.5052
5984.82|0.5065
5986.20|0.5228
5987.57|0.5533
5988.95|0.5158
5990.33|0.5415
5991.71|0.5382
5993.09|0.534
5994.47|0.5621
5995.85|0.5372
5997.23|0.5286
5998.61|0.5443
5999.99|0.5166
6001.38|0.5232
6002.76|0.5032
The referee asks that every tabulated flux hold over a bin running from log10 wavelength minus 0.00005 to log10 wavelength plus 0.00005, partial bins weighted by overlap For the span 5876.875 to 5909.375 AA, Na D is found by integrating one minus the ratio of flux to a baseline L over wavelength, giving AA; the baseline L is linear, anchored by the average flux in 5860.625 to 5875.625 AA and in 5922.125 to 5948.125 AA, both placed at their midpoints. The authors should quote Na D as 4.6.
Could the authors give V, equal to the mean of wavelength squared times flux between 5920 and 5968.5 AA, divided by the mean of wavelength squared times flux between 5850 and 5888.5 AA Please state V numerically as 1.04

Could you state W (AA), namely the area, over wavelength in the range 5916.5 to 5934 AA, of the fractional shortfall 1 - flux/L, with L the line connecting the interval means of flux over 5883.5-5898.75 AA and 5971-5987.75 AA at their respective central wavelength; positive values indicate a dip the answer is -2.26 AA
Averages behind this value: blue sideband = 0.423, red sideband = 0.529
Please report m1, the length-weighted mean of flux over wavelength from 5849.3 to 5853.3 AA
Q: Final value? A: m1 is 0.556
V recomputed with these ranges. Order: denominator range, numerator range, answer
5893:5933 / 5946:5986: 1.11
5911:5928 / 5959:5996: 1.05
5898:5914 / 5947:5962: 1.12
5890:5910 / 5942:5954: 1.23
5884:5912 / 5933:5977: 1.21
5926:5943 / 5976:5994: 1.02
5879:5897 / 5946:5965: 1.24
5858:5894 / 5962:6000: 1.11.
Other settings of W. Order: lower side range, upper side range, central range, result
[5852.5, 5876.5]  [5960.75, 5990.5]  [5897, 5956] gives 2.15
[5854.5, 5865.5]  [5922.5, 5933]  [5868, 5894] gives 1.74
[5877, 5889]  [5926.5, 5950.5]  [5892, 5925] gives 1.81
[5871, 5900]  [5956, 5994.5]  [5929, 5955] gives -1.24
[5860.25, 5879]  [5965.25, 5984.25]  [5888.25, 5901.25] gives 2.97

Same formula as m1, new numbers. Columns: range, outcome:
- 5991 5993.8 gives 0.536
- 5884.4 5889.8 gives 0.446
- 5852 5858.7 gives 0.537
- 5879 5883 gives 0.508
